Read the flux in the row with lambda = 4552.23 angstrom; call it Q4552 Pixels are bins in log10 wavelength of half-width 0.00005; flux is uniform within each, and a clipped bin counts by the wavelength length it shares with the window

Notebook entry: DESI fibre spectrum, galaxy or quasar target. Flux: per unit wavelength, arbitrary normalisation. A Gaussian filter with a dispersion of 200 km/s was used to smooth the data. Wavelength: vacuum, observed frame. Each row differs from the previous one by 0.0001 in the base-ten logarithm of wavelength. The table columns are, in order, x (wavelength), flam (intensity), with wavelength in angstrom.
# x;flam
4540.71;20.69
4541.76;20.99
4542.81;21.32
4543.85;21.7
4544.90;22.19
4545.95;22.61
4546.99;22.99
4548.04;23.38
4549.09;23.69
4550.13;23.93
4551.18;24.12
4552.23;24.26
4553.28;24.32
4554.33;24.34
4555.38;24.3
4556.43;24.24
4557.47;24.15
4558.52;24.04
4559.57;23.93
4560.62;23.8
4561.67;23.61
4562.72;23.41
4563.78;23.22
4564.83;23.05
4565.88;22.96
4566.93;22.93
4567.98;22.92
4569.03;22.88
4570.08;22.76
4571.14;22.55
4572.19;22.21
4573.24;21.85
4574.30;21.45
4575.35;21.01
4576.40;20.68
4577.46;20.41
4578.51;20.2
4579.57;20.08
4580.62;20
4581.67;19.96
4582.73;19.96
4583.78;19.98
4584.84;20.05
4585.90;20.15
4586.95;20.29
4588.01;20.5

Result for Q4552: 24.26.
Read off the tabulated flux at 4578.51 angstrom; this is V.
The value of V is 20.2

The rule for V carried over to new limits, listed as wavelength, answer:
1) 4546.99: 22.99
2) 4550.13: 23.93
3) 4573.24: 21.85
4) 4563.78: 23.22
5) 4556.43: 24.24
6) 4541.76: 20.99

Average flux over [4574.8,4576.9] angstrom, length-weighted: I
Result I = 20.9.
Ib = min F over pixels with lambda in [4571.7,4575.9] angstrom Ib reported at 21.01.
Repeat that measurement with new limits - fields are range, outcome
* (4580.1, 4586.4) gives 19.96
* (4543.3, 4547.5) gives 21.7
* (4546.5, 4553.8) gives 22.99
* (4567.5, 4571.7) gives 22.55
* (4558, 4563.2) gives 23.41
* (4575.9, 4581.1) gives 20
